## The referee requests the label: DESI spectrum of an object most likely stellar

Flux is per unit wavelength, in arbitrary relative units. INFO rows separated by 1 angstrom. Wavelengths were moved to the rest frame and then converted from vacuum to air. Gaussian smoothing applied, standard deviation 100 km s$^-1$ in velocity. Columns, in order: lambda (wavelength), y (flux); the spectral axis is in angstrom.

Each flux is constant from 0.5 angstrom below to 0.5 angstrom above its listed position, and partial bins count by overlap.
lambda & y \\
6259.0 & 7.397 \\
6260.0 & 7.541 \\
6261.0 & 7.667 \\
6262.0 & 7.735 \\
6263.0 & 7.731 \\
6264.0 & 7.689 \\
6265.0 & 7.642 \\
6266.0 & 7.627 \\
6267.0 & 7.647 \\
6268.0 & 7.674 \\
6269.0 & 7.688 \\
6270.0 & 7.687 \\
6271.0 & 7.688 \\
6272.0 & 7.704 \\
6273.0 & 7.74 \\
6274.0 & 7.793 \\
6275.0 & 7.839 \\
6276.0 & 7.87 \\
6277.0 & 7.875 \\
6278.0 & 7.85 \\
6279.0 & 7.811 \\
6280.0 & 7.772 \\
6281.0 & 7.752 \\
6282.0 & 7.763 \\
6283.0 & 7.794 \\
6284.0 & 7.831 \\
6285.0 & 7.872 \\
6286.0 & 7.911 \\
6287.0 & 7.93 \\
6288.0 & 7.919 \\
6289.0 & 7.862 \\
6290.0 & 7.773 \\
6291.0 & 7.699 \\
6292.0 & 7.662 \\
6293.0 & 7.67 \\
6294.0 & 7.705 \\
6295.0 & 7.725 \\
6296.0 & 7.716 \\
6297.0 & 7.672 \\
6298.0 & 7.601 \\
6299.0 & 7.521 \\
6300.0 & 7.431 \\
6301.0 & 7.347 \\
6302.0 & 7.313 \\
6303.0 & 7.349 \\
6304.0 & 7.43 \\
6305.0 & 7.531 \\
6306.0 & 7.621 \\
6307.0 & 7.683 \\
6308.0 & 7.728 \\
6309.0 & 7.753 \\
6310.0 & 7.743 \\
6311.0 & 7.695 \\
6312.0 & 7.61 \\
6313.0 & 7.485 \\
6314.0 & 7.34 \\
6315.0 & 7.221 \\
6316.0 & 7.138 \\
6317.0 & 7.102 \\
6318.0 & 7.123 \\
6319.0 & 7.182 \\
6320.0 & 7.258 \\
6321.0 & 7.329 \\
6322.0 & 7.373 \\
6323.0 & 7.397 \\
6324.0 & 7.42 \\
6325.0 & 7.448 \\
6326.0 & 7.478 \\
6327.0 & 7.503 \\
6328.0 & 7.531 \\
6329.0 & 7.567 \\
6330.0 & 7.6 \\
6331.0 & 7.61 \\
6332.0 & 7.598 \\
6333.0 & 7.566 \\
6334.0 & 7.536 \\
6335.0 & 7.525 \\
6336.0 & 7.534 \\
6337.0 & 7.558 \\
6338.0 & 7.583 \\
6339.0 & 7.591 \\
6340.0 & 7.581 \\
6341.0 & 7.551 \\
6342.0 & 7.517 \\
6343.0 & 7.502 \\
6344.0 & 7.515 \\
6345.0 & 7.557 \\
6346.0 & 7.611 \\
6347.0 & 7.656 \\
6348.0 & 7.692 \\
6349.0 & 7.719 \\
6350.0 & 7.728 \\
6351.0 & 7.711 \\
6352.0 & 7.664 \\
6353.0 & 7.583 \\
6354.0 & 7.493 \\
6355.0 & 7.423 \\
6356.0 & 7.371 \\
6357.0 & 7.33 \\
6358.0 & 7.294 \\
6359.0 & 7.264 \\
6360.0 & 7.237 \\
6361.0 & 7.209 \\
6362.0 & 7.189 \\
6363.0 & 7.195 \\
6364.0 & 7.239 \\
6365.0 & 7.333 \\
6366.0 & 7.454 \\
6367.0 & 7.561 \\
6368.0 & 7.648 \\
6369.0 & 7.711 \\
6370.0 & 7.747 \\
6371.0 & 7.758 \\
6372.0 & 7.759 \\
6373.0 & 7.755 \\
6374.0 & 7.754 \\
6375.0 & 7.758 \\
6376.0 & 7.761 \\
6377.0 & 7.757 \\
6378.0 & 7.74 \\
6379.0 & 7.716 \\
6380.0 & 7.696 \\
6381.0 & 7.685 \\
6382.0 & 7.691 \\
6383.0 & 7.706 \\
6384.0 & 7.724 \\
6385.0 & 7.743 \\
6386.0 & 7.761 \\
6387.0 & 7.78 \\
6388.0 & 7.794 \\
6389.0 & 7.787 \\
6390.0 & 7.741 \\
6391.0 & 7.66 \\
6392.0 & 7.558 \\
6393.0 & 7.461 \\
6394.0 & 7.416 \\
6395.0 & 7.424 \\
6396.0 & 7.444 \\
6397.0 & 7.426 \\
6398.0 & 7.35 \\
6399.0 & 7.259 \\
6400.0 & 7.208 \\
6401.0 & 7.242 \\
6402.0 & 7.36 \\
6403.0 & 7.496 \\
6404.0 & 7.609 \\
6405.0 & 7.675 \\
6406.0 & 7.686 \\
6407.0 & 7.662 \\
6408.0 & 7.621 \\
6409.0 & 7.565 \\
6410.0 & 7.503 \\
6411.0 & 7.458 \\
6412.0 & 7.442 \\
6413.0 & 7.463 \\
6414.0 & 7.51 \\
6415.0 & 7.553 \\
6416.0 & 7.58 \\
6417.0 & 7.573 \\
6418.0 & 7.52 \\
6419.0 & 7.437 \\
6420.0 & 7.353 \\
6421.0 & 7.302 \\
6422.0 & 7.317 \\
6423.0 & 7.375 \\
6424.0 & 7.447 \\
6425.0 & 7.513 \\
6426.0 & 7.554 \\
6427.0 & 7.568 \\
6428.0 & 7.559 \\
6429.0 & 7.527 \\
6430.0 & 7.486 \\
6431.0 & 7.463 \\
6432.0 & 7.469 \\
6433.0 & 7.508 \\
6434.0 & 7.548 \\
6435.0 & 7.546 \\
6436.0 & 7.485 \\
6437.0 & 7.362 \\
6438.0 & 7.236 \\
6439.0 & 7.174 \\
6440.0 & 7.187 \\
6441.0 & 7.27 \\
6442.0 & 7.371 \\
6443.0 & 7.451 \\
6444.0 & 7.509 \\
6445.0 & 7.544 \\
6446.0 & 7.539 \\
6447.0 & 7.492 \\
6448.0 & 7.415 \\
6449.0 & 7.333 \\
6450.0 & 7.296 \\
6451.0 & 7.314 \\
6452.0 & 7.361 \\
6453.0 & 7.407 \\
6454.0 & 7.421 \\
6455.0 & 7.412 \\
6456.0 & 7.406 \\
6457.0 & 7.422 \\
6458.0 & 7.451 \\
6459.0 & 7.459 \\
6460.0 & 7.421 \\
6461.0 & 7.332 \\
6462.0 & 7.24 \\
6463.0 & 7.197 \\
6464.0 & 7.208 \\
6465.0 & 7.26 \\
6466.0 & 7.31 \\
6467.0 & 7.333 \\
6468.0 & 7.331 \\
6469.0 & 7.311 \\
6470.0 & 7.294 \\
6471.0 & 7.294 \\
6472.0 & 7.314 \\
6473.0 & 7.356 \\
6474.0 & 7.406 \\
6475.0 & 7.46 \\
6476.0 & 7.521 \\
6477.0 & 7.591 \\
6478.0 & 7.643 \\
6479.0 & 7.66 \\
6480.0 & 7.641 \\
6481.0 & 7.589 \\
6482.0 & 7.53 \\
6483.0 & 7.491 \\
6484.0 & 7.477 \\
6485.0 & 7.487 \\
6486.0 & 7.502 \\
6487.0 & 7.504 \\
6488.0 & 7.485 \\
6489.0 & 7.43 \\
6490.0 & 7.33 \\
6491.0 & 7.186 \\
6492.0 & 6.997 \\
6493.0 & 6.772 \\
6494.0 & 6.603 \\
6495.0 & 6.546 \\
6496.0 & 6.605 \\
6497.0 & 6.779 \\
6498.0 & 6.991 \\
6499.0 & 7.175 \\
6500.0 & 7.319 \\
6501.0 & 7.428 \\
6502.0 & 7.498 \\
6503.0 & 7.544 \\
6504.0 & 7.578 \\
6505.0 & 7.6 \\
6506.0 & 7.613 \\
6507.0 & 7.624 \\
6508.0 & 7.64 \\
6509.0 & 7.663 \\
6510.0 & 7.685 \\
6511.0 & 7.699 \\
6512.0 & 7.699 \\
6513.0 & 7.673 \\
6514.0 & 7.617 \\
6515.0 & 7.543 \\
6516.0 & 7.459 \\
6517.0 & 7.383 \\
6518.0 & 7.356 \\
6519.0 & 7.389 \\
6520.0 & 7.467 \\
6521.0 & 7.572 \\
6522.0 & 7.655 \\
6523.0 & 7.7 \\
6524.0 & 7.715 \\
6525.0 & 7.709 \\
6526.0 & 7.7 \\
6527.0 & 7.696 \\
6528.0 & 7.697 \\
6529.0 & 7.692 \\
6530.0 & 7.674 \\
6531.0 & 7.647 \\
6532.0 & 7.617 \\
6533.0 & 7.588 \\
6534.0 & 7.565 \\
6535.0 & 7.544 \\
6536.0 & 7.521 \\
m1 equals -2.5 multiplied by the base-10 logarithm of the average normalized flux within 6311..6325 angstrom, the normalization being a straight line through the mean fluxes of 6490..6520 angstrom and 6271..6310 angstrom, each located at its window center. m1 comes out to 0.05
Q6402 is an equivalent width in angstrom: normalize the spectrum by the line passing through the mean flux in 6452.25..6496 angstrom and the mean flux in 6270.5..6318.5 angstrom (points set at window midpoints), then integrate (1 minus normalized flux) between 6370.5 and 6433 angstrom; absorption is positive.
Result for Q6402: -0.8 angstrom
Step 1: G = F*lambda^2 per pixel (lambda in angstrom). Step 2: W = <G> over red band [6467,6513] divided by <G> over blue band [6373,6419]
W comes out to 1.00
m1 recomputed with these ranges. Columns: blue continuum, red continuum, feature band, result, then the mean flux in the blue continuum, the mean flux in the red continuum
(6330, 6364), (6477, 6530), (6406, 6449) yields 0.00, 7.5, 7.45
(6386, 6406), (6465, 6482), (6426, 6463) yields 0.01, 7.52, 7.44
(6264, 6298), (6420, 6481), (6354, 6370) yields 0.03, 7.76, 7.41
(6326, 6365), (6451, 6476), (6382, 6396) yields -0.03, 7.5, 7.35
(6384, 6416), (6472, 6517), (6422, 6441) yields 0.01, 7.54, 7.4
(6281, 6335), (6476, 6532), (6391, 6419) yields 0.00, 7.56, 7.46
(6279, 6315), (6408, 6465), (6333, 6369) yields 0.01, 7.66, 7.43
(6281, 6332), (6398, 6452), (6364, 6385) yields -0.03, 7.56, 7.45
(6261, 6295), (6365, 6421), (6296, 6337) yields 0.03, 7.76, 7.59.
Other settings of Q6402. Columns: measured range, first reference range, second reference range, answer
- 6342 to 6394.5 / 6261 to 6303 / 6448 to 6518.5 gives -0.1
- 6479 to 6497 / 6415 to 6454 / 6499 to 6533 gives 0.7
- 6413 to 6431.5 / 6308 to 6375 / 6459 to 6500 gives -0.3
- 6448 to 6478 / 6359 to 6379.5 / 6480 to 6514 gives 0.2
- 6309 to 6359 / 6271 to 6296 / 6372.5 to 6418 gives 1.3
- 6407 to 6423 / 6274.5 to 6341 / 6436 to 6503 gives -0.1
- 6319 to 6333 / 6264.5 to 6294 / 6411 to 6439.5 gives 0.4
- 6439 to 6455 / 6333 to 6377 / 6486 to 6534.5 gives 0.2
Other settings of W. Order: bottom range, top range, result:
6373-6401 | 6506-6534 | 1.04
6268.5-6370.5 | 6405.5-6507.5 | 1.02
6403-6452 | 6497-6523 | 1.03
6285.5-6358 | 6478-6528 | 1.04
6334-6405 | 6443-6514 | 1.01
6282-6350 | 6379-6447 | 1.02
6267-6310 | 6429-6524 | 1.02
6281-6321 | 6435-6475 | 1.02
